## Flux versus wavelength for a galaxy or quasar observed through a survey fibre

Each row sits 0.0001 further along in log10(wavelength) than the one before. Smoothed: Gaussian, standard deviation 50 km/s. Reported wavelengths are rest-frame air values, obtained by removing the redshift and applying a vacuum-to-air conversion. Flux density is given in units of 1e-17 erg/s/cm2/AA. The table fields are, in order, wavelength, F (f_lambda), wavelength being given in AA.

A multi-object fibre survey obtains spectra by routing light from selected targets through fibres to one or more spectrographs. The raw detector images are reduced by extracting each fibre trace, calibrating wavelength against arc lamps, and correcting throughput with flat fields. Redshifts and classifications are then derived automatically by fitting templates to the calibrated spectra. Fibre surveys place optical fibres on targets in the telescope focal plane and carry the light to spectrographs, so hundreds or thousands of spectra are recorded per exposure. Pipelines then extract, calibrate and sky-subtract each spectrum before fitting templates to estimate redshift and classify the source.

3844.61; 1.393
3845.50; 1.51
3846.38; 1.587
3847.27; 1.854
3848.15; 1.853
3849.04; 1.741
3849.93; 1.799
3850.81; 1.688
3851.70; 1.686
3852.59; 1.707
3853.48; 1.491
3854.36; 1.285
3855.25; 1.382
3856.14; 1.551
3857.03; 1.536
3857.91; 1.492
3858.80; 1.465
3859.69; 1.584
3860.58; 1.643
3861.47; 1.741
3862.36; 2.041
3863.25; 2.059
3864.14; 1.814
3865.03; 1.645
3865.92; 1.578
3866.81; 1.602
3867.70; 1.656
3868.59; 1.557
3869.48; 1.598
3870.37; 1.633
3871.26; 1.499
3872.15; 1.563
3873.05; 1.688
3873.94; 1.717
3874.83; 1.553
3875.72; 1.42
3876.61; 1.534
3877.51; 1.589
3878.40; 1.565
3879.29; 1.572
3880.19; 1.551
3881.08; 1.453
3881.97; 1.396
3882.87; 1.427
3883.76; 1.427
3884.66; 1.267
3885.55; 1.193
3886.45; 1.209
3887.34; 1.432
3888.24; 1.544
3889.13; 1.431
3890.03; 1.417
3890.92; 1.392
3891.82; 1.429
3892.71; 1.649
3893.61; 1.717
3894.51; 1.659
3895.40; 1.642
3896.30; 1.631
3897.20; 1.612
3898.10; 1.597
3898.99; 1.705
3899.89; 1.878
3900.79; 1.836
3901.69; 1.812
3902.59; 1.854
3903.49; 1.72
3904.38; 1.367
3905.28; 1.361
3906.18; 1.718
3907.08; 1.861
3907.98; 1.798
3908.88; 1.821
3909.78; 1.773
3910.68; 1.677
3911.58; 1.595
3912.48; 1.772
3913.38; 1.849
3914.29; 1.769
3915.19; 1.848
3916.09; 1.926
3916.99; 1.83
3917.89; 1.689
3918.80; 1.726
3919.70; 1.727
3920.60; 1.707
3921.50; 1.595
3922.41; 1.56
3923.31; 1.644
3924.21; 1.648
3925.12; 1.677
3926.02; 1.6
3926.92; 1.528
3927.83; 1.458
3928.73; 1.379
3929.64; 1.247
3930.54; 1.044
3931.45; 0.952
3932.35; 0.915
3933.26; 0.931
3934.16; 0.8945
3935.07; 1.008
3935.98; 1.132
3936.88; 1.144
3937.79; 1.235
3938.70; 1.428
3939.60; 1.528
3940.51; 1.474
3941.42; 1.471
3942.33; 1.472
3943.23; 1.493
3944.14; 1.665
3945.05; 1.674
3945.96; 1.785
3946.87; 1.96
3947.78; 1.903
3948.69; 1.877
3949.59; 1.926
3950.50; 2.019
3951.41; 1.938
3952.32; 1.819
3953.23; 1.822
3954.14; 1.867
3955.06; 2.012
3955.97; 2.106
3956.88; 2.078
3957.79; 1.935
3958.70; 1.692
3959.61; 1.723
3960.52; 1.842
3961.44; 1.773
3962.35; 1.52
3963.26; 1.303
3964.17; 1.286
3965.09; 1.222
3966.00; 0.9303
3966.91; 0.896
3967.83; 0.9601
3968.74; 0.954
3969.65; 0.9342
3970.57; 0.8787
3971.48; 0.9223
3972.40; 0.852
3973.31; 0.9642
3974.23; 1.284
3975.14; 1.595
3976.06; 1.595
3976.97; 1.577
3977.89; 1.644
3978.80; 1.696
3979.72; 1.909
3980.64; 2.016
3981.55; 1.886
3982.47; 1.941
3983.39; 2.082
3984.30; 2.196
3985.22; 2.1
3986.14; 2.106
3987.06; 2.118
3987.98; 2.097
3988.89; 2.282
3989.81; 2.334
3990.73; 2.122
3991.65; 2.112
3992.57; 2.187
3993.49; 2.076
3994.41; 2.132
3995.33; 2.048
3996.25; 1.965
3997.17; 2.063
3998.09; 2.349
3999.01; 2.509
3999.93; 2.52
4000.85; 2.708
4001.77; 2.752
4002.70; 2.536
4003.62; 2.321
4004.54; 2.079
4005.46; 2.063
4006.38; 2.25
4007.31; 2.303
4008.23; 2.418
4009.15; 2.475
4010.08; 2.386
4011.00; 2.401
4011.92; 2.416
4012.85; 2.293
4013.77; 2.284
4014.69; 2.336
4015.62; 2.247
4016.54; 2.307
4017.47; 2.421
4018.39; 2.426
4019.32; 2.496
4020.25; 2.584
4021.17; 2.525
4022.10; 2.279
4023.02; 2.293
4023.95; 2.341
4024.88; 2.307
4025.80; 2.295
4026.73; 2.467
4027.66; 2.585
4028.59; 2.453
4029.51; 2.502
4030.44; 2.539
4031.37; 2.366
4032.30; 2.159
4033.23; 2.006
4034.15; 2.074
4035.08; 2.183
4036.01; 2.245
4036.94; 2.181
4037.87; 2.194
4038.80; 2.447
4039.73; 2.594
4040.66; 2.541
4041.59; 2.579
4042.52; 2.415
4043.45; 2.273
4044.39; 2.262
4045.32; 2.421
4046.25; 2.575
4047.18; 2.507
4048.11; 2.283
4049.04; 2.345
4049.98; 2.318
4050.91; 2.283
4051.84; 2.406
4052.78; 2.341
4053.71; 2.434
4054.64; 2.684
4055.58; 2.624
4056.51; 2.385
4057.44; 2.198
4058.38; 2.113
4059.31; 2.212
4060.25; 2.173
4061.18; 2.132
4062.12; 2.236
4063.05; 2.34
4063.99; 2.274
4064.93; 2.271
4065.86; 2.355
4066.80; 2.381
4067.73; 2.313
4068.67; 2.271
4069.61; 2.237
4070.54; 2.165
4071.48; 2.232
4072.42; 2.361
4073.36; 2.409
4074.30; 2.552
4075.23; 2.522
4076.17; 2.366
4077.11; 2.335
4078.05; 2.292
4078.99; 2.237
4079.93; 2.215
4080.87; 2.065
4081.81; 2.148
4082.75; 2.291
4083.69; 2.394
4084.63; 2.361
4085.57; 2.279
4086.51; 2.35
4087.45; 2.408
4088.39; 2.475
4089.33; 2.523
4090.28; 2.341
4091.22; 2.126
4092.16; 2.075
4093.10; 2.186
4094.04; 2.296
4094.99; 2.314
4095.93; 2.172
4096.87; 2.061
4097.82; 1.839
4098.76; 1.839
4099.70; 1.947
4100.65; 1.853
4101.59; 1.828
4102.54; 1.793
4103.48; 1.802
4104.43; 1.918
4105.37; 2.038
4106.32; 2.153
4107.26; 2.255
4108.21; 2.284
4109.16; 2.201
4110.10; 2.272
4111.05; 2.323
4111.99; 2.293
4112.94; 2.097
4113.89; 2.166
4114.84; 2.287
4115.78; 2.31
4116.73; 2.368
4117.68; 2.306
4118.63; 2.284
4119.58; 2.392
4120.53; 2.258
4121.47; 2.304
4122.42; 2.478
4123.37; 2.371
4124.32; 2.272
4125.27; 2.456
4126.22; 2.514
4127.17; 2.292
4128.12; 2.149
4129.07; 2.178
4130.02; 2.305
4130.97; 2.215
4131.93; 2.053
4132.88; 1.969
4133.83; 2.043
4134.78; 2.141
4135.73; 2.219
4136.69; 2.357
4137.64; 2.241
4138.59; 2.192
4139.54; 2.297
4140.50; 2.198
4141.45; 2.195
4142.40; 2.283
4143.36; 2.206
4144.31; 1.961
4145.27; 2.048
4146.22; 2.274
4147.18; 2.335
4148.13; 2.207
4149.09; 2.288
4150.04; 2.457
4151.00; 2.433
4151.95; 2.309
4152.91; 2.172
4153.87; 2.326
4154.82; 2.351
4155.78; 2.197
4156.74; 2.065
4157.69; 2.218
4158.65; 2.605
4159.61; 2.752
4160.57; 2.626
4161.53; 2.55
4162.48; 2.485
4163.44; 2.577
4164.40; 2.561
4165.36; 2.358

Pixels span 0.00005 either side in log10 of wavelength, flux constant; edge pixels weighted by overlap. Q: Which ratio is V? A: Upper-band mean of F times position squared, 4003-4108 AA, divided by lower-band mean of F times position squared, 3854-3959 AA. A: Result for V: 1.5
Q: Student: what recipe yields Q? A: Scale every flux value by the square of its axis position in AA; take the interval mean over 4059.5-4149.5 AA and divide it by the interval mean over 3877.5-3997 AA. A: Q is 1.5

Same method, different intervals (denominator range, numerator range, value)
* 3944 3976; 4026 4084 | 1.59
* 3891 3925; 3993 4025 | 1.45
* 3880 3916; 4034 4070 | 1.57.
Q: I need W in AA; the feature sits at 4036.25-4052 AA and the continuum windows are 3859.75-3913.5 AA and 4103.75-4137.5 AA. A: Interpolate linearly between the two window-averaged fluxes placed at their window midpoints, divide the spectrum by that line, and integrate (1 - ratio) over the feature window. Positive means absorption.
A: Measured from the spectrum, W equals -2.7 AA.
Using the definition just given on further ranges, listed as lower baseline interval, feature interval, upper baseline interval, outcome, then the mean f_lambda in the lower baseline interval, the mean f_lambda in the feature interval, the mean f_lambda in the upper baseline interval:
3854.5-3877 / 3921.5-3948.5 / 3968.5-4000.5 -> 5.1 AA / 1.62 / 1.42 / 1.84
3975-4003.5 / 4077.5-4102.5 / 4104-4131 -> 0.6 AA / 2.11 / 2.18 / 2.27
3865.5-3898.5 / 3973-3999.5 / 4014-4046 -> 1.9 AA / 1.52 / 1.97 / 2.36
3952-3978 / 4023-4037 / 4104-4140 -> -4.3 AA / 1.44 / 2.32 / 2.24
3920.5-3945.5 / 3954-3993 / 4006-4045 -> 3.2 AA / 1.37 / 1.66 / 2.36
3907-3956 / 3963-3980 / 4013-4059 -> 6.0 AA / 1.6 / 1.22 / 2.37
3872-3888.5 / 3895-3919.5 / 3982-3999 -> -1.4 AA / 1.48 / 1.73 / 2.14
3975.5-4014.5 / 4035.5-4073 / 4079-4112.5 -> -3.0 AA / 2.18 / 2.34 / 2.16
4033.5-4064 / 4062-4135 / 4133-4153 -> 1.6 AA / 2.34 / 2.23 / 2.23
